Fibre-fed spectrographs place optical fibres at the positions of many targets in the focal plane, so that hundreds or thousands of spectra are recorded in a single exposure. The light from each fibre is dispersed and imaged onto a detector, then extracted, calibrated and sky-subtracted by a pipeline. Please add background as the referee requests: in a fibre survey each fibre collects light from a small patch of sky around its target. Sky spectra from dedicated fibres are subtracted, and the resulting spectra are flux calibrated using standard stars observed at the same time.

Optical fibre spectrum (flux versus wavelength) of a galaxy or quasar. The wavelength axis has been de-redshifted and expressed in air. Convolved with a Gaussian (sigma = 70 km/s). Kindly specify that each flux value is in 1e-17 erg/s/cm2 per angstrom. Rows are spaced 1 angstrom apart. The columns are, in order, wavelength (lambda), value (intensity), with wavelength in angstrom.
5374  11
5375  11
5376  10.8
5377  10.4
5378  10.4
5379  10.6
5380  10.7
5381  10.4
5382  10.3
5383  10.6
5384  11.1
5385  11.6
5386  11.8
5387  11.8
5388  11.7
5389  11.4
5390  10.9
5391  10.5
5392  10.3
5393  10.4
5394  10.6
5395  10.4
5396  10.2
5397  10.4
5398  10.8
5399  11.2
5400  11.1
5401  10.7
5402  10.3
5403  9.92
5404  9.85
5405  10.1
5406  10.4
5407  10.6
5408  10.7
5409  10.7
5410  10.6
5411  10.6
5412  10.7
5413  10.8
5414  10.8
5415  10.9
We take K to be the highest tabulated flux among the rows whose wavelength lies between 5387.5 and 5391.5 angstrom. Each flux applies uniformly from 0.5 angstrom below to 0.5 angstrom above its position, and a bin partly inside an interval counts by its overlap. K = 11.7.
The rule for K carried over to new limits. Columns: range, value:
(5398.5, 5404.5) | 11.2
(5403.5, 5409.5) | 10.7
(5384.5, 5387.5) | 11.8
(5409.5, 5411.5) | 10.6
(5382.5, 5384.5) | 11.1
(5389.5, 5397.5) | 10.9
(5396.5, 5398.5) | 10.8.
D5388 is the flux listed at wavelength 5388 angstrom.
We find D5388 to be 11.7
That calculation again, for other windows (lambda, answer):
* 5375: 11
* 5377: 10.4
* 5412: 10.7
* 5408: 10.7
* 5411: 10.6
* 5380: 10.7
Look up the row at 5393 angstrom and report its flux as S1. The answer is 10.4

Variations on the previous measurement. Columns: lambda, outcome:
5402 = 10.3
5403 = 9.92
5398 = 10.8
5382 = 10.3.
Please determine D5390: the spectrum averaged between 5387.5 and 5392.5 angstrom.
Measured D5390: 11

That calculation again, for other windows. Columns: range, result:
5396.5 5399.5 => 10.8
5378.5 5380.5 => 10.6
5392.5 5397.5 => 10.4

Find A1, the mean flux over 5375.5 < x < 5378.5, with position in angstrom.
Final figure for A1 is 10.5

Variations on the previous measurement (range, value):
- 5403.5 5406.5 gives 10.1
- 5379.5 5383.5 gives 10.5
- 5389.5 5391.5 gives 10.7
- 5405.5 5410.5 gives 10.6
